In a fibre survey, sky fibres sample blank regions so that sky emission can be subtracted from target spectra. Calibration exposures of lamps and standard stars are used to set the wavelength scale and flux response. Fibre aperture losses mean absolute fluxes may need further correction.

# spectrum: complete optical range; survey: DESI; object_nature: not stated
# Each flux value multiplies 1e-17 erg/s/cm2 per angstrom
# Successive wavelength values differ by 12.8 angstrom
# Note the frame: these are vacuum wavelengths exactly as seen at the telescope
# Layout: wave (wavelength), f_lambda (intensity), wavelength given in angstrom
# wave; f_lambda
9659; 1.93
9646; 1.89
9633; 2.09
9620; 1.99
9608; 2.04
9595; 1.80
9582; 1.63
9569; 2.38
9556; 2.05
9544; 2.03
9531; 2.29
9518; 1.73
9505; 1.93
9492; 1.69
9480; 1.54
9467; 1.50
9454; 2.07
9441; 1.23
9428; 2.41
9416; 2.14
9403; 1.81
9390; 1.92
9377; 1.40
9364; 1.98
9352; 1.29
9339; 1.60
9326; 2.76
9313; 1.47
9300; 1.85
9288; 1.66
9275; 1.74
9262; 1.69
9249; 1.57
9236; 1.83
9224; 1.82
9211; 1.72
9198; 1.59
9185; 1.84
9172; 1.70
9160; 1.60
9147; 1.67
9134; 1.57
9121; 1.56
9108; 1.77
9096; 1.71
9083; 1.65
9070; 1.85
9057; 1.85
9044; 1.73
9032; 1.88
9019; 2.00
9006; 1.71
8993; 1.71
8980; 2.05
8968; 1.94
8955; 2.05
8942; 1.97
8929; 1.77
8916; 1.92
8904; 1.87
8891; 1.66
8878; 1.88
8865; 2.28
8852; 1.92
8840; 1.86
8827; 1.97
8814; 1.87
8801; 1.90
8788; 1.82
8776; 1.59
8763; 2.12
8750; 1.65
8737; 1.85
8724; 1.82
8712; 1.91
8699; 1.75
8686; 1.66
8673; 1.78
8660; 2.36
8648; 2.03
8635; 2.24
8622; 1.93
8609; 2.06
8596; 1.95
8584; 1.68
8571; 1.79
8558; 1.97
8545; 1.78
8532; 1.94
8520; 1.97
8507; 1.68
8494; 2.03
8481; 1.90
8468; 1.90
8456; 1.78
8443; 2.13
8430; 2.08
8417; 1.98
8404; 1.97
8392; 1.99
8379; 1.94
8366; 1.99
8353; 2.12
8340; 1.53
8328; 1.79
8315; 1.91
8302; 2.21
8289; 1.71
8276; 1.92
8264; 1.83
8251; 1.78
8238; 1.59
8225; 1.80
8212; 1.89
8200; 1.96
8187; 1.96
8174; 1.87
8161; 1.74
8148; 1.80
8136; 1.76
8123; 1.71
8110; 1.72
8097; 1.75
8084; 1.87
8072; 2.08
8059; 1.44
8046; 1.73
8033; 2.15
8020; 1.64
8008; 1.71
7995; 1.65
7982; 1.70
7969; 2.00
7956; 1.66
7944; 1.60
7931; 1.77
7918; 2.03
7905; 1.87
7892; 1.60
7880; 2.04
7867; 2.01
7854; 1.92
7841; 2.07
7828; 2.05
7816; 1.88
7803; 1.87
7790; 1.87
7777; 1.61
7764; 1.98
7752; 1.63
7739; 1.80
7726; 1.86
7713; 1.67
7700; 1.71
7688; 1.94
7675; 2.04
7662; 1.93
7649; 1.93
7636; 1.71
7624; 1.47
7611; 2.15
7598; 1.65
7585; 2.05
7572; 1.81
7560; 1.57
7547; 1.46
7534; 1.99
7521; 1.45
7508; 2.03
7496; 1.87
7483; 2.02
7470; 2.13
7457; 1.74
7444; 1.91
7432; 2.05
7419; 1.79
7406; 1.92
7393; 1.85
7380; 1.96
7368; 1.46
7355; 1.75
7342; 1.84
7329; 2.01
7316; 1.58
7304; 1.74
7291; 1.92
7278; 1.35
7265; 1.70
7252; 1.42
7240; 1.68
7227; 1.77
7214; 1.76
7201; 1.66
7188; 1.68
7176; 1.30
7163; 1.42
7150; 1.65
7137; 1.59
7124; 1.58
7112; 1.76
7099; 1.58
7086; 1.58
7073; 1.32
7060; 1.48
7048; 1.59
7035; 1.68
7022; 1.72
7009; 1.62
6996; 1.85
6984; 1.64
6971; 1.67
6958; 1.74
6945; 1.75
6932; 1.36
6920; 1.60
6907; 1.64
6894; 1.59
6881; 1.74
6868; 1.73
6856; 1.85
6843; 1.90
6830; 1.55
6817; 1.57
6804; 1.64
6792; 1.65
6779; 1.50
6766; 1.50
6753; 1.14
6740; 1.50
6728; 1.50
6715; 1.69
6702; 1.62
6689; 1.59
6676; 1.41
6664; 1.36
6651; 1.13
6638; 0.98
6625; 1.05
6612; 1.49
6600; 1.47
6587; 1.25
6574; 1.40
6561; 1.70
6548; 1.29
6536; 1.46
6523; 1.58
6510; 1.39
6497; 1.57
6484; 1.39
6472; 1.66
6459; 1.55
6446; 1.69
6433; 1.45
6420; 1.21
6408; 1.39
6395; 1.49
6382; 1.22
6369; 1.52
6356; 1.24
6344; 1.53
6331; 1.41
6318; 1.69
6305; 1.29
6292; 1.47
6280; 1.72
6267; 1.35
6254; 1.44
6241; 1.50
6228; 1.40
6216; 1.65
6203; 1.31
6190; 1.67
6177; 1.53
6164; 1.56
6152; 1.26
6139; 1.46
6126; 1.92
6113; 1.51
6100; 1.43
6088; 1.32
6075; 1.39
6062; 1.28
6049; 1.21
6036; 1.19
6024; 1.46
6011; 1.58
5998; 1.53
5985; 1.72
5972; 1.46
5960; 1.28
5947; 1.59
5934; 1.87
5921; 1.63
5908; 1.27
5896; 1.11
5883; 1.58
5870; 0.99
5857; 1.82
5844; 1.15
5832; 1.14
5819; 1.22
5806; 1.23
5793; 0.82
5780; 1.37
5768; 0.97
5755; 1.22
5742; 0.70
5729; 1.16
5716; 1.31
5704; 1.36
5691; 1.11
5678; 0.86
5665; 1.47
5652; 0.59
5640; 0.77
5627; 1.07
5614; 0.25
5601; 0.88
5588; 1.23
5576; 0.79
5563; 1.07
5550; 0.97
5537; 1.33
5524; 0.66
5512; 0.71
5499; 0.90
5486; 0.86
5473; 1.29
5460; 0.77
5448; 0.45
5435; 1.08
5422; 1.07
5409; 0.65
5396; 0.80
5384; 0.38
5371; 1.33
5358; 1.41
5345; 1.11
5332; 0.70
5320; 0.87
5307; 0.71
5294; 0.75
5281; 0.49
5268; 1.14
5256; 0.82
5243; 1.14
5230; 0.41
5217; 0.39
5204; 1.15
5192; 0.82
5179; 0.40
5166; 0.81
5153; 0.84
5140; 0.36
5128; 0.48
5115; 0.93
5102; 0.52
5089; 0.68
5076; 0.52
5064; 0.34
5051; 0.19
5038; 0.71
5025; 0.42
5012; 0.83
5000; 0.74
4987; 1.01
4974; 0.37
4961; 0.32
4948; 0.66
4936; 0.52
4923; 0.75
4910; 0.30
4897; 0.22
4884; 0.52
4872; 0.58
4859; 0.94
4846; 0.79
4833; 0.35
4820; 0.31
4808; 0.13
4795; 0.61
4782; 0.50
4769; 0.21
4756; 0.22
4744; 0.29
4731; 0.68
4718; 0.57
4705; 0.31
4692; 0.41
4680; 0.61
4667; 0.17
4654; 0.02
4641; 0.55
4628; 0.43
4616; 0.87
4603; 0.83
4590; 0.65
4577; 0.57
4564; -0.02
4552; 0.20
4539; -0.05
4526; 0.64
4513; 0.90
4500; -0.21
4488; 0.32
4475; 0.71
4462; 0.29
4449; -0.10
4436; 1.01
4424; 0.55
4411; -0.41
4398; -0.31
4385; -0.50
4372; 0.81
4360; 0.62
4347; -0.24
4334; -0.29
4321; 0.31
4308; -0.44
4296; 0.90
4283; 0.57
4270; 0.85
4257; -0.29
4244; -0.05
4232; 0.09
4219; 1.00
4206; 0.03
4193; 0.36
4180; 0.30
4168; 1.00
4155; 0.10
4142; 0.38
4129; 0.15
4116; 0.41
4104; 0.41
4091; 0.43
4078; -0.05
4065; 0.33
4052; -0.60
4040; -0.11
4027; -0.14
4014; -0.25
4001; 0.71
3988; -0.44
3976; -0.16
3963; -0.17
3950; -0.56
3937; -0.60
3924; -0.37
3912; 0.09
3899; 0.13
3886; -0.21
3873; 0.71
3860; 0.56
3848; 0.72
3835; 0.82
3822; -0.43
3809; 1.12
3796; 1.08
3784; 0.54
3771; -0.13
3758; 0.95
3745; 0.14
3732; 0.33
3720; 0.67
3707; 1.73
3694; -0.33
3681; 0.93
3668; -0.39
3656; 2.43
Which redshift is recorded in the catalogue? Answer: 0.282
